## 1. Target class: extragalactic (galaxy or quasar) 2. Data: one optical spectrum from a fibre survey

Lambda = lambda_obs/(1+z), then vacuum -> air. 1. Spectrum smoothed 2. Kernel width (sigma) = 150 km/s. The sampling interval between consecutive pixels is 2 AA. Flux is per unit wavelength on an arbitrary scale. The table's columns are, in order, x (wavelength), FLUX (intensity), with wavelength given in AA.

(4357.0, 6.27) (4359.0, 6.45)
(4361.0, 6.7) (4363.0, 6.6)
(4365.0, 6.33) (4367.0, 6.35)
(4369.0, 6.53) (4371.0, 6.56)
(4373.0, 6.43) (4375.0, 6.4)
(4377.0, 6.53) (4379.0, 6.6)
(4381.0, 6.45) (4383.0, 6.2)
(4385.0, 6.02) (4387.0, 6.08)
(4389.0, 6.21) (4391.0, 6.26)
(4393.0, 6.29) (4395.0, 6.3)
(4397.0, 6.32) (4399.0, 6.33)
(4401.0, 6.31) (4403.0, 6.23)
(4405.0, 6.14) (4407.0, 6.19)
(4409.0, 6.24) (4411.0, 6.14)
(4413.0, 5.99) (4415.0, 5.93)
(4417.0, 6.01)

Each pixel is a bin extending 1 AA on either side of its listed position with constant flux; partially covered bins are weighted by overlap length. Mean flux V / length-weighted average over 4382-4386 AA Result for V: 6.11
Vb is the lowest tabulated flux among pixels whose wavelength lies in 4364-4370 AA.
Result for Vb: 6.33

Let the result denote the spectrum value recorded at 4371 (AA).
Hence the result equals 6.56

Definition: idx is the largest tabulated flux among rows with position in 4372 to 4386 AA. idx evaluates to 6.6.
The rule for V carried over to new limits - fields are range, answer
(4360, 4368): 6.5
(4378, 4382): 6.53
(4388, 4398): 6.28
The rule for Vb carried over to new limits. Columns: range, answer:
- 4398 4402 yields 6.31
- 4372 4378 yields 6.4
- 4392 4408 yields 6.14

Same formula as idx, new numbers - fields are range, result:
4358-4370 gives 6.7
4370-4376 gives 6.56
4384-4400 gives 6.33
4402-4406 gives 6.23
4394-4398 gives 6.32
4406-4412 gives 6.24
